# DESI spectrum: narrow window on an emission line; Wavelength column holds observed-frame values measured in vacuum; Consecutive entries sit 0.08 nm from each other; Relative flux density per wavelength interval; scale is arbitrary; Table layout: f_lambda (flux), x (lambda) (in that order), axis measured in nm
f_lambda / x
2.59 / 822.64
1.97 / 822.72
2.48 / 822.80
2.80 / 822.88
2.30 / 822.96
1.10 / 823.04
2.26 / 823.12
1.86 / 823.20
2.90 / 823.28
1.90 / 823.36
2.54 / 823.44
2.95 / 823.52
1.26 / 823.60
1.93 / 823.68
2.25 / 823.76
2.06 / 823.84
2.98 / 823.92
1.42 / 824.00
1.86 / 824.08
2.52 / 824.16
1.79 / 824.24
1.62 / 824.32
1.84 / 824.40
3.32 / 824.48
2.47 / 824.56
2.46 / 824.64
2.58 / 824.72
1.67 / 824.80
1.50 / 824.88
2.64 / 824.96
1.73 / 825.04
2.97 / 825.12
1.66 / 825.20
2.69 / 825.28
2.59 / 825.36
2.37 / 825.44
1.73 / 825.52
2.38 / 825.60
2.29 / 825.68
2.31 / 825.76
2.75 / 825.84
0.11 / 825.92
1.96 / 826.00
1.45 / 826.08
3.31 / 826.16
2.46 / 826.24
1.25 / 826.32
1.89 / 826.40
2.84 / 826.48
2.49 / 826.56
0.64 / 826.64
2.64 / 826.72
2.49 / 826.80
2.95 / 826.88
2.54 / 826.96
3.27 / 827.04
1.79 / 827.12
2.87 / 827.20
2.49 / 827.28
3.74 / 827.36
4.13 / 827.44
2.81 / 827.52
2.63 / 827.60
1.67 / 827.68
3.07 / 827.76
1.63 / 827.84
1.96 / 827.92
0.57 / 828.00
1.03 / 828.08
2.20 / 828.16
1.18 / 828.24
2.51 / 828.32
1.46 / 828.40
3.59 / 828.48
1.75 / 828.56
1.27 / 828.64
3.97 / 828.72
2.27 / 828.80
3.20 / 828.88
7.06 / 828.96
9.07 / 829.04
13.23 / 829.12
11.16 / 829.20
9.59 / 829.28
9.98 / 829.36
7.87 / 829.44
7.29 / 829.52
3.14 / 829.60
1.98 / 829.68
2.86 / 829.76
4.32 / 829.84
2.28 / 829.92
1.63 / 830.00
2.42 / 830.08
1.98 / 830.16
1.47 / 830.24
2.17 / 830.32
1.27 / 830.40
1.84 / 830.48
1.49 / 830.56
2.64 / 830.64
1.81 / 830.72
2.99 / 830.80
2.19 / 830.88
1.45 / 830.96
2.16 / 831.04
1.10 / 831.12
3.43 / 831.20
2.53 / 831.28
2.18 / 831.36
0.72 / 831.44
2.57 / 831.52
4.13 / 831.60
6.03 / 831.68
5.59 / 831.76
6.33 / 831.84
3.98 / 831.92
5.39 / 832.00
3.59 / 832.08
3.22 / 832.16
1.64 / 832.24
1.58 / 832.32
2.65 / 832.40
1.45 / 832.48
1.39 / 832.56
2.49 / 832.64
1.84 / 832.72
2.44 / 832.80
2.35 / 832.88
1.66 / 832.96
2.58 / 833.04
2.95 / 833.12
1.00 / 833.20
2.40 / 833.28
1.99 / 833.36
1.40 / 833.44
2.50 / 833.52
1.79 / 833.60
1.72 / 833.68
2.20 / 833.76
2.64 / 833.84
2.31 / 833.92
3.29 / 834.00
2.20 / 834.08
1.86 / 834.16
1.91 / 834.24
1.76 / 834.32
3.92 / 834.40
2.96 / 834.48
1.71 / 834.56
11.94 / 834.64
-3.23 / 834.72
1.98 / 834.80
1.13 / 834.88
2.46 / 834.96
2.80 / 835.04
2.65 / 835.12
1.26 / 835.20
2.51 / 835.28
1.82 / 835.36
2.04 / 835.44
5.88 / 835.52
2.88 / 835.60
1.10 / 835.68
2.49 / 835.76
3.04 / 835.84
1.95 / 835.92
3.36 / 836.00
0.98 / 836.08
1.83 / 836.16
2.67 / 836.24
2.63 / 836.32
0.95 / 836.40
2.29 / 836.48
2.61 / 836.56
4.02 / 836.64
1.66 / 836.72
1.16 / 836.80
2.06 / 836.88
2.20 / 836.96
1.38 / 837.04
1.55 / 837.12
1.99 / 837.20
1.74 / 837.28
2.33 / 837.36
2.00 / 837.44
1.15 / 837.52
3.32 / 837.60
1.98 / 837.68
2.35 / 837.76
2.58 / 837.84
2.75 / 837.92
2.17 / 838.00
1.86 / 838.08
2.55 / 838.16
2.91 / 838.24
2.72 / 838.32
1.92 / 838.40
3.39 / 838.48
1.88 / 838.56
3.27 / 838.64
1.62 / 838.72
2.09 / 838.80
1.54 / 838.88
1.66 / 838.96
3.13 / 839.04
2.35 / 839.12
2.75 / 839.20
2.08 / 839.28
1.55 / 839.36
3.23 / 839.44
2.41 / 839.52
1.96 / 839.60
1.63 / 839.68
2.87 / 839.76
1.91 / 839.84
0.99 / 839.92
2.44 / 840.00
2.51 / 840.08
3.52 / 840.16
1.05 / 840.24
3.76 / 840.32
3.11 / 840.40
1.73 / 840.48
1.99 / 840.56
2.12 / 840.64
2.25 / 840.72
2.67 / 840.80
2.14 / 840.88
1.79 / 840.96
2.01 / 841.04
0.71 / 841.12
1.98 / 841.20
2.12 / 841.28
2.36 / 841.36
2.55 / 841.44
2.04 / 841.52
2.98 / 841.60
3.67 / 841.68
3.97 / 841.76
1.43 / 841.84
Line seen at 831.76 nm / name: [N II]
